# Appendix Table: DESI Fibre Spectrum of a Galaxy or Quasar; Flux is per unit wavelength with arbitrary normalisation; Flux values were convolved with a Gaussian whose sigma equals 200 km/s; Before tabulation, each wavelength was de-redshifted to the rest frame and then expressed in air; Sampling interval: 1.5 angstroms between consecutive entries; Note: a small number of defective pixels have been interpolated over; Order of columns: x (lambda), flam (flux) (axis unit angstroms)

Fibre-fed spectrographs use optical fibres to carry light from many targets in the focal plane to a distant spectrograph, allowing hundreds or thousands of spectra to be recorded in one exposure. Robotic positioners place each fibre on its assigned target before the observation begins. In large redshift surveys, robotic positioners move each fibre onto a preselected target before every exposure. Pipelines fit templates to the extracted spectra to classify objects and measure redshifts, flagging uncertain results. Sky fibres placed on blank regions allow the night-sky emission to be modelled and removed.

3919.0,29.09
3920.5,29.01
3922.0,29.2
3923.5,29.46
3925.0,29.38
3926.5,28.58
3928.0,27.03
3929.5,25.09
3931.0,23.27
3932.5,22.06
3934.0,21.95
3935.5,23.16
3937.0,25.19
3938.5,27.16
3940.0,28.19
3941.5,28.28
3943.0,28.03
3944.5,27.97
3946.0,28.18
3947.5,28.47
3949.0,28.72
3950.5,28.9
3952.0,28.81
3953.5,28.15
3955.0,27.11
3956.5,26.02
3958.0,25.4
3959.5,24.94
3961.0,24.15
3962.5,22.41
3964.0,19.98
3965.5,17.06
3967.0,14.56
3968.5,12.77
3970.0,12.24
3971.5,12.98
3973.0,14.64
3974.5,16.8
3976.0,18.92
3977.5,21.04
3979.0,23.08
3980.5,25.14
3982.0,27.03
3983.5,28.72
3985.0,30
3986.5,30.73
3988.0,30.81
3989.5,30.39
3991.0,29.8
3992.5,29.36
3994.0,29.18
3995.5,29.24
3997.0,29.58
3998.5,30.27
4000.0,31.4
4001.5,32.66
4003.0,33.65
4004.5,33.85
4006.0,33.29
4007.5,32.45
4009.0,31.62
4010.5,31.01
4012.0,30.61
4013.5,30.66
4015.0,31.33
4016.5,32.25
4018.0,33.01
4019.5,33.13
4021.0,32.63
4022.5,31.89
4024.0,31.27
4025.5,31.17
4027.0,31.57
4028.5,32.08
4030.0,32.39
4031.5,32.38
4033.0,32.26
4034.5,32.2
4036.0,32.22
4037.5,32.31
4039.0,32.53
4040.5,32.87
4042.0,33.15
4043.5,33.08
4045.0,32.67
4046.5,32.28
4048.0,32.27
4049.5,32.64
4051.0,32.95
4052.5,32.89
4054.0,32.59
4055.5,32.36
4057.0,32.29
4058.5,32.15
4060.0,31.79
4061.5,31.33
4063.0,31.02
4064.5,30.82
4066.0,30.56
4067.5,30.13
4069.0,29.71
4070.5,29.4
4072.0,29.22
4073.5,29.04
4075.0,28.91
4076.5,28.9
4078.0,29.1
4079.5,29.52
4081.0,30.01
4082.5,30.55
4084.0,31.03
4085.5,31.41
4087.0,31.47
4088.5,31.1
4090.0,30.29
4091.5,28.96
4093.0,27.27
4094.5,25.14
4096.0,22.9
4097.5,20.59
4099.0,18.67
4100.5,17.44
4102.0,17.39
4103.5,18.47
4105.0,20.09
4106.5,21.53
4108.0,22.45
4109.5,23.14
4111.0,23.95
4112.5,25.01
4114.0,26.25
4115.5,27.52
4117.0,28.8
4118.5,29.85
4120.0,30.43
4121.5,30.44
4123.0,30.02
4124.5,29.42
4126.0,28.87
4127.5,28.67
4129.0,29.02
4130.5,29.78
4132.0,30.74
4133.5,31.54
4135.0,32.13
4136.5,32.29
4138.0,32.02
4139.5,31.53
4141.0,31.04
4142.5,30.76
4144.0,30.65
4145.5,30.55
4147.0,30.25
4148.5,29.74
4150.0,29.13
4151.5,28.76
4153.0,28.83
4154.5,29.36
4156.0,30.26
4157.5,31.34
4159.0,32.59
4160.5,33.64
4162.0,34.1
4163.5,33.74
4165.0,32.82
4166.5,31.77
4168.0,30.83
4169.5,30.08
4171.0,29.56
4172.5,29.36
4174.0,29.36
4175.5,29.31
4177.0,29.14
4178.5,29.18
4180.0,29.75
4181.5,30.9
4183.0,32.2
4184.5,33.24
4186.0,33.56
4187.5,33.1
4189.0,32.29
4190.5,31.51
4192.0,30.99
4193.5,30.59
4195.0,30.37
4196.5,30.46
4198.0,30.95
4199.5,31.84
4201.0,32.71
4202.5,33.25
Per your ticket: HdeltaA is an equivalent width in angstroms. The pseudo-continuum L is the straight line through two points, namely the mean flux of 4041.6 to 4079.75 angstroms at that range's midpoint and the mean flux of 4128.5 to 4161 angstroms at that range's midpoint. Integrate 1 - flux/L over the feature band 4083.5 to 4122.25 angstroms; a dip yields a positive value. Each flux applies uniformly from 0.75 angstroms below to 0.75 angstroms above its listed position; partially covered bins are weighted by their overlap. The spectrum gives 6.9 angstroms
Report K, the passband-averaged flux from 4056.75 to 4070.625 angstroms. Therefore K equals 30.9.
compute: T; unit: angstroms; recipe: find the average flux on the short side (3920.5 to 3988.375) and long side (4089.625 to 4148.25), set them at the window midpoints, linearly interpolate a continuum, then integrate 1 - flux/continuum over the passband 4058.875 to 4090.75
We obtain -4.70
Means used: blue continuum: 24.5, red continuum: 27.1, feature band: 30.3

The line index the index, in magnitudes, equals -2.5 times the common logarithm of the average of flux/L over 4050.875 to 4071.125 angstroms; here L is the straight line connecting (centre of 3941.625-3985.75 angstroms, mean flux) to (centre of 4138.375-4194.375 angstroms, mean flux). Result -0.17 mag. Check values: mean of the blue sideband 23.3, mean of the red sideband 31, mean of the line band 31.4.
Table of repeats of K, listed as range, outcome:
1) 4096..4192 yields 28.9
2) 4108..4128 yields 27.7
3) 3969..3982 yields 18.5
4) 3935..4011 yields 26.1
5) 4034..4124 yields 28.7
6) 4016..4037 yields 32.2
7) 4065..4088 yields 30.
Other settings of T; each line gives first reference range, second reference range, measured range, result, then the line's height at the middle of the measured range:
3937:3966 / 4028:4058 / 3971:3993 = 2.89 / 28.3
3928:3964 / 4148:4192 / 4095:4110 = 4.69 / 29.5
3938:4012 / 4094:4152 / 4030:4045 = -3.34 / 26.6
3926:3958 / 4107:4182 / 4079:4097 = -0.07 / 28.9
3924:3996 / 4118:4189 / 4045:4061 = -2.74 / 27.7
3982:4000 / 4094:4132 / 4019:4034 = -1.92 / 28.4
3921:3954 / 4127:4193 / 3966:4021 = 1.75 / 28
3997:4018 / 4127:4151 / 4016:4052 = -0.87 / 31.6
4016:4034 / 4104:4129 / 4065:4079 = -0.06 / 29.3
